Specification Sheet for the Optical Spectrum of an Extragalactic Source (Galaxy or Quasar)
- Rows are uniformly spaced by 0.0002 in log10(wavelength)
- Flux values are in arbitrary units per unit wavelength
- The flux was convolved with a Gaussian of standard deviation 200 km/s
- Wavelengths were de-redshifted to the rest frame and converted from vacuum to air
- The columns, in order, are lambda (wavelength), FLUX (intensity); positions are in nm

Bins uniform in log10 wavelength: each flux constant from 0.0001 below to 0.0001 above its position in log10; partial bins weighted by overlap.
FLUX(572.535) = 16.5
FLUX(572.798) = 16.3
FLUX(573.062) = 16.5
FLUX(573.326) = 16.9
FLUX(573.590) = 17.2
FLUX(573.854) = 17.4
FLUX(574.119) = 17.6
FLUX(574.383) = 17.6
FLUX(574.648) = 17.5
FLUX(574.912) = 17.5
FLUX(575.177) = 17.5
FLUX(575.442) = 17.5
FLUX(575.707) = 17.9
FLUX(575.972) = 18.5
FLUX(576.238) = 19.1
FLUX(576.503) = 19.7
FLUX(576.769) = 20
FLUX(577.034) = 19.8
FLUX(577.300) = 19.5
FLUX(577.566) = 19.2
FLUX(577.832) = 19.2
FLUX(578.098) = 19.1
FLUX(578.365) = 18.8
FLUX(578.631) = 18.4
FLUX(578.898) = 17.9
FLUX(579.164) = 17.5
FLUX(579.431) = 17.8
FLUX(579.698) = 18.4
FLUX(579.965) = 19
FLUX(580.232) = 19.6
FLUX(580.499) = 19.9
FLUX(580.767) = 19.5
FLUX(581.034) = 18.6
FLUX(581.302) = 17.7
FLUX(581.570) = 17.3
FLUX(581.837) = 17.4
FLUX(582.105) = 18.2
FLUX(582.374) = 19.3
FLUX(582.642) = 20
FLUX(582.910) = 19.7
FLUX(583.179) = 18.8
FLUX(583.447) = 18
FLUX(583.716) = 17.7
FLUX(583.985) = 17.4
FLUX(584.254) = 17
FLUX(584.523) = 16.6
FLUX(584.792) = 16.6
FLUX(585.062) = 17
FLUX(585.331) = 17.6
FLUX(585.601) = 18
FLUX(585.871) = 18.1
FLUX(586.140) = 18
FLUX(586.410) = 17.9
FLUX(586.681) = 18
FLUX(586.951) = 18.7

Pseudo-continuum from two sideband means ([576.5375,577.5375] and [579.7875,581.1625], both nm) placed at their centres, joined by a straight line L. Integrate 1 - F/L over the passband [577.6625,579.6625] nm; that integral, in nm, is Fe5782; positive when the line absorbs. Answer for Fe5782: 0.11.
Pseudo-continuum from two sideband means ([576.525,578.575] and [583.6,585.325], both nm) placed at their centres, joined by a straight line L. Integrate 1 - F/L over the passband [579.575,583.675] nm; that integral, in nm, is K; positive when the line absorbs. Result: -0.17 nm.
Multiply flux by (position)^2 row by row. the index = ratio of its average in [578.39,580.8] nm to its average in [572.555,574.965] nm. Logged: 1.1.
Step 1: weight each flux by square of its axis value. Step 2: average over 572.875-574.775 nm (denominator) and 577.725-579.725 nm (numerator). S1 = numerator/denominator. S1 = 1.09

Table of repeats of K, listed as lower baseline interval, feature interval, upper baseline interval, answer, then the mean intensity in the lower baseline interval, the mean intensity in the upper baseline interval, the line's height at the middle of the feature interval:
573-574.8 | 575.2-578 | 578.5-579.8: -0.21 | 17.3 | 18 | 17.6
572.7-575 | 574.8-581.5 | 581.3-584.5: -0.40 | 17.2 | 18.2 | 17.6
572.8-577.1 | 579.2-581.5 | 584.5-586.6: -0.13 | 17.9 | 17.5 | 17.7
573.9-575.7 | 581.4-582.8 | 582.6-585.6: -0.06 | 17.6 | 17.8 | 17.7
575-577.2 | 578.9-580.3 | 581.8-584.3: 0.02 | 18.7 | 18.4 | 18.6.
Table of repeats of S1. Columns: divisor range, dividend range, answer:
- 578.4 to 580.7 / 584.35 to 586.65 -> 0.96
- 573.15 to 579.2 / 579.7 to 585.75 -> 1.02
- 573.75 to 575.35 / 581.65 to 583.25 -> 1.11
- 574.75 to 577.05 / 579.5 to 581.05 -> 1.05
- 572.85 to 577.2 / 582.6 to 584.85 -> 1.03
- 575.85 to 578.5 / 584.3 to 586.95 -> 0.94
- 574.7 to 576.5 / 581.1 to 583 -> 1.04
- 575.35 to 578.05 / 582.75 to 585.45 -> 0.95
